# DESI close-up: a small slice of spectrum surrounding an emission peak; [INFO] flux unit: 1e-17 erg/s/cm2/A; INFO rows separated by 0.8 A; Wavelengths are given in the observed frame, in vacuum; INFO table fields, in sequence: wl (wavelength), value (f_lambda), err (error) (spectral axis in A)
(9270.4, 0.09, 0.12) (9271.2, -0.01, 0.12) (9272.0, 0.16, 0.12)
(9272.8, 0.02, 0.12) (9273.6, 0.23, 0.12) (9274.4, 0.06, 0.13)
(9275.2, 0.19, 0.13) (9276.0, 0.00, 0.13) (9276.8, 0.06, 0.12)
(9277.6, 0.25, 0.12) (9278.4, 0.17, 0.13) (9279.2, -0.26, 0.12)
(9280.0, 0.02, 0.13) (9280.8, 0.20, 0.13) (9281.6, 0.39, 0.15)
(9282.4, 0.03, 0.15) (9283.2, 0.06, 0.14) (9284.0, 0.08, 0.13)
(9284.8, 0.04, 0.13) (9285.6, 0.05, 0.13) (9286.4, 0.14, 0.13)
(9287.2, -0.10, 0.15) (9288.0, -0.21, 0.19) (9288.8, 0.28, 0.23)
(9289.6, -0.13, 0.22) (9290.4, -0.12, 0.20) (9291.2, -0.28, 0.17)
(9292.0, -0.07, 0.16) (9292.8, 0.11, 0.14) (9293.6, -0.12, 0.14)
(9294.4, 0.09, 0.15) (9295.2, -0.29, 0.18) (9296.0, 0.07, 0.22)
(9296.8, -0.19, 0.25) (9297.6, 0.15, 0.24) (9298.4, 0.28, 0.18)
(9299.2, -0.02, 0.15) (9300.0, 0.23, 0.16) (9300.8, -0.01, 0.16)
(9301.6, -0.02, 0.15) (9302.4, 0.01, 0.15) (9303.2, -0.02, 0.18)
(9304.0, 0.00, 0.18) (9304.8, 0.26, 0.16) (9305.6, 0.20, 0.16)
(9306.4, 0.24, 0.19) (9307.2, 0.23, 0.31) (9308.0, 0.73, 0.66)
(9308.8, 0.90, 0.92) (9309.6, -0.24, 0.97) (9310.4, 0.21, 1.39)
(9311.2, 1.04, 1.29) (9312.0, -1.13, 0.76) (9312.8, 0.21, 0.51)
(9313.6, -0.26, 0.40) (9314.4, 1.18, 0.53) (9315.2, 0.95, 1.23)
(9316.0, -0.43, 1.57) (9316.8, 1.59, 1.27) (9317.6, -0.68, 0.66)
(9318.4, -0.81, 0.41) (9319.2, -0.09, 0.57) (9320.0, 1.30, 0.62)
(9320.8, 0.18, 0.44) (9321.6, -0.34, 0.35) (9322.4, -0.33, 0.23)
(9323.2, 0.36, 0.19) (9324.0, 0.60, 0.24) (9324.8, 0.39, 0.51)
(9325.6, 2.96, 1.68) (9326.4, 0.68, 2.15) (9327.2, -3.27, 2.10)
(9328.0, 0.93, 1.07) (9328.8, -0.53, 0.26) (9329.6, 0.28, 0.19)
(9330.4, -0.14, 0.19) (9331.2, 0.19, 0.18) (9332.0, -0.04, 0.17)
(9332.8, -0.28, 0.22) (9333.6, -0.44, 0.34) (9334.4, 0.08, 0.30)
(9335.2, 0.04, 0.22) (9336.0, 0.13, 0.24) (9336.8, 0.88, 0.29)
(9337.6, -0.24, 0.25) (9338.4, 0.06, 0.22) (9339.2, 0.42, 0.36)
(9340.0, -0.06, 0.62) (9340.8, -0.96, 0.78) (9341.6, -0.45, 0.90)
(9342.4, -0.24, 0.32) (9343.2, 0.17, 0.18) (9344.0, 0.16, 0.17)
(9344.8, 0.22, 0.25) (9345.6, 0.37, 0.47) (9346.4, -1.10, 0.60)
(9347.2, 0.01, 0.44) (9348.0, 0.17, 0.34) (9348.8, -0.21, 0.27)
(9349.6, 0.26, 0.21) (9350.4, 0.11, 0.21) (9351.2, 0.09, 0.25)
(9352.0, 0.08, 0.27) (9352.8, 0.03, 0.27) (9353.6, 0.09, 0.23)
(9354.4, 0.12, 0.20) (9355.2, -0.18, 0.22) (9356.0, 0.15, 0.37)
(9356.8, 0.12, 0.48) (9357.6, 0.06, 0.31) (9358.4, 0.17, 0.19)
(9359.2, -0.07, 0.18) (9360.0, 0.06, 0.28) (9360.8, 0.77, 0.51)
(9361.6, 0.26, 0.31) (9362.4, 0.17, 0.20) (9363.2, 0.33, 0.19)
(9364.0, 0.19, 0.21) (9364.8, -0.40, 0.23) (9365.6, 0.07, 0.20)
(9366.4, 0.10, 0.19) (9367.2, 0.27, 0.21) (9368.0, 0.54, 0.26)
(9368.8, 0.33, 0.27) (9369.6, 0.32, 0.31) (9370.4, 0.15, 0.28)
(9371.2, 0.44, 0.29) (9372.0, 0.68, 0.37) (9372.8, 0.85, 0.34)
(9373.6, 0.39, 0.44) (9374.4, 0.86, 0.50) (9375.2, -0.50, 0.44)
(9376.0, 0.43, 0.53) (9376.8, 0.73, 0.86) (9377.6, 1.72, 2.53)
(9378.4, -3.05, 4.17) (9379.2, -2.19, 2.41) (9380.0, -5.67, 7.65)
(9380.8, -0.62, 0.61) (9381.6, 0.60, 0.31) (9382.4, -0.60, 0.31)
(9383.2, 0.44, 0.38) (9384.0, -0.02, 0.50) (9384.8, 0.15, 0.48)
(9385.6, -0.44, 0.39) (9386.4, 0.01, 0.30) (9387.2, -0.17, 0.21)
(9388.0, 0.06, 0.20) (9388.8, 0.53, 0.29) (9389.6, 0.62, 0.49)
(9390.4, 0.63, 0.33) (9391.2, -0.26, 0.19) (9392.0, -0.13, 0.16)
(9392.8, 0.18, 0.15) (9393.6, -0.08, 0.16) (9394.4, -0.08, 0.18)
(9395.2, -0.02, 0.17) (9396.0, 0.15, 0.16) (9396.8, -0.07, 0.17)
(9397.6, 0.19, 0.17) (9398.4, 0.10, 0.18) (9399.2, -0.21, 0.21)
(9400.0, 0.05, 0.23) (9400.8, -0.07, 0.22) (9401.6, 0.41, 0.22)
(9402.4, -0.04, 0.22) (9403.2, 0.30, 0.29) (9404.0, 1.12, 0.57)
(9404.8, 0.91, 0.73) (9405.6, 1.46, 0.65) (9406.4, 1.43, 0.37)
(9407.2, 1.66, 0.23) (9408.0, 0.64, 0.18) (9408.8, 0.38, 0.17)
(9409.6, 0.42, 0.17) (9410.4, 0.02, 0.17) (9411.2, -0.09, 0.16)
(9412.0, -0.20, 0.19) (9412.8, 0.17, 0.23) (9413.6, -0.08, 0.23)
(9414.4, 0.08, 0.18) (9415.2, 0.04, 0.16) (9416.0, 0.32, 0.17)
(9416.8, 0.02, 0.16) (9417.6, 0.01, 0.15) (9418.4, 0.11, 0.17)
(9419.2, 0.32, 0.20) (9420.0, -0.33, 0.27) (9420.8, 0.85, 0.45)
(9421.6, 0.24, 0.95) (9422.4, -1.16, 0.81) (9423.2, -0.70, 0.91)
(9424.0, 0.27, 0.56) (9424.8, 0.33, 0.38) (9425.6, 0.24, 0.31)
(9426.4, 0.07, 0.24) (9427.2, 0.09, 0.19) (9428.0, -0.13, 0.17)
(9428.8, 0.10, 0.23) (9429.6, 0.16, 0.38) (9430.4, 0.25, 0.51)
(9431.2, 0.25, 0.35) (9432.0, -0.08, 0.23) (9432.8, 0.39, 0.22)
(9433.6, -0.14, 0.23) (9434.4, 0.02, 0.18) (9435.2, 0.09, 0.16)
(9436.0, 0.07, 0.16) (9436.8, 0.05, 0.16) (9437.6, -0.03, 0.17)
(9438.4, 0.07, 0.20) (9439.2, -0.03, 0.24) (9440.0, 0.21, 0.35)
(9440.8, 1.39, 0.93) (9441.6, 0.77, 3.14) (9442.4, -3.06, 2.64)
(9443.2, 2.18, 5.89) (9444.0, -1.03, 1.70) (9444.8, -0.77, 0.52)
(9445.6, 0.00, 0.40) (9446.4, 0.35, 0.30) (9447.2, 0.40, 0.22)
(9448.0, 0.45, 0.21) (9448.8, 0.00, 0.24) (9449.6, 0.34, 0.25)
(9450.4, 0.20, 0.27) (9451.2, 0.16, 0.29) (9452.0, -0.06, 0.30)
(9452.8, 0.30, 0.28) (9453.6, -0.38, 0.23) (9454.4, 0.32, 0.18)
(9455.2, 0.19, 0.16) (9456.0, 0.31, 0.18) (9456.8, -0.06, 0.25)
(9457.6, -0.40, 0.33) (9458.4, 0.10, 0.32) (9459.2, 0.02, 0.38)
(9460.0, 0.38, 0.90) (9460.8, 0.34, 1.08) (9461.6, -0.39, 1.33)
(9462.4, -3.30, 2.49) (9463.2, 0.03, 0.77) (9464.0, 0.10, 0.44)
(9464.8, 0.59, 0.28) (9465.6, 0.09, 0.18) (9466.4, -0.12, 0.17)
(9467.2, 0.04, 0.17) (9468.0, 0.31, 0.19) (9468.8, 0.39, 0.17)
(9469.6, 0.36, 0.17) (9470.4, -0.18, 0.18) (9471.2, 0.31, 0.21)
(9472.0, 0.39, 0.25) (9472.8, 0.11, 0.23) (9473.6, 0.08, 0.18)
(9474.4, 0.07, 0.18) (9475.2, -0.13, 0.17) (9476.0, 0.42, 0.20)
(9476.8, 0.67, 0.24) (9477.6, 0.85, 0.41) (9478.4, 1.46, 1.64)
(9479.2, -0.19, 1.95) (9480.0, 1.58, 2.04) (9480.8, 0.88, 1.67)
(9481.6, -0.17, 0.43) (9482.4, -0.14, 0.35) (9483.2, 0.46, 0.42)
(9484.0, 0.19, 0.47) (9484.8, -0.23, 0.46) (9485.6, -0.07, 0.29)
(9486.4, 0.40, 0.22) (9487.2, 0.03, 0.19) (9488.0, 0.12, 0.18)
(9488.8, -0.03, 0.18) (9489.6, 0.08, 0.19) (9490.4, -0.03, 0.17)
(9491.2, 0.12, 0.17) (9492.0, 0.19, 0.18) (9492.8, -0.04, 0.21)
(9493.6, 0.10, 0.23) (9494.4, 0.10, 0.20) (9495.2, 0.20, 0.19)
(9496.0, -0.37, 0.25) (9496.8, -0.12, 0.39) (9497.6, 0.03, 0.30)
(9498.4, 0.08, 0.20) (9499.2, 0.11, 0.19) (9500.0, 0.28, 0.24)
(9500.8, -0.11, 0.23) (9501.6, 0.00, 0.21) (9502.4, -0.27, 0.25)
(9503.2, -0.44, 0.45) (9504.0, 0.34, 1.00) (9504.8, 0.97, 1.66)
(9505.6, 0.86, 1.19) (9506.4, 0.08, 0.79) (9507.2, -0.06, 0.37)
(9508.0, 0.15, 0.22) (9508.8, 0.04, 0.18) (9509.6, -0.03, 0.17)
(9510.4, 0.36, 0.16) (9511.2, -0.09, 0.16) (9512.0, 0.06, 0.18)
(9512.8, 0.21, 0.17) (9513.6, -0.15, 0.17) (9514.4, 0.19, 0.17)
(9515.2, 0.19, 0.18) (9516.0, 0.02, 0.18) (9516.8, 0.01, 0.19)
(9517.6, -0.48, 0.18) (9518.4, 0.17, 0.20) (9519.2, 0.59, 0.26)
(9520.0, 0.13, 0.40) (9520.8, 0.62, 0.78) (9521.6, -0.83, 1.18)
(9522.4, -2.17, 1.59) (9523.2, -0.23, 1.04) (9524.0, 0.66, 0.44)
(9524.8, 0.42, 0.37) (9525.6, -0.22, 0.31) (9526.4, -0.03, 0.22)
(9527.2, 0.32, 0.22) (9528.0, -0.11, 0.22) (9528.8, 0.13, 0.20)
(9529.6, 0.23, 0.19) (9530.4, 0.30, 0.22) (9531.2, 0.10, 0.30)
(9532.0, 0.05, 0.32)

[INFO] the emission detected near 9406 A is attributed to Hbeta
